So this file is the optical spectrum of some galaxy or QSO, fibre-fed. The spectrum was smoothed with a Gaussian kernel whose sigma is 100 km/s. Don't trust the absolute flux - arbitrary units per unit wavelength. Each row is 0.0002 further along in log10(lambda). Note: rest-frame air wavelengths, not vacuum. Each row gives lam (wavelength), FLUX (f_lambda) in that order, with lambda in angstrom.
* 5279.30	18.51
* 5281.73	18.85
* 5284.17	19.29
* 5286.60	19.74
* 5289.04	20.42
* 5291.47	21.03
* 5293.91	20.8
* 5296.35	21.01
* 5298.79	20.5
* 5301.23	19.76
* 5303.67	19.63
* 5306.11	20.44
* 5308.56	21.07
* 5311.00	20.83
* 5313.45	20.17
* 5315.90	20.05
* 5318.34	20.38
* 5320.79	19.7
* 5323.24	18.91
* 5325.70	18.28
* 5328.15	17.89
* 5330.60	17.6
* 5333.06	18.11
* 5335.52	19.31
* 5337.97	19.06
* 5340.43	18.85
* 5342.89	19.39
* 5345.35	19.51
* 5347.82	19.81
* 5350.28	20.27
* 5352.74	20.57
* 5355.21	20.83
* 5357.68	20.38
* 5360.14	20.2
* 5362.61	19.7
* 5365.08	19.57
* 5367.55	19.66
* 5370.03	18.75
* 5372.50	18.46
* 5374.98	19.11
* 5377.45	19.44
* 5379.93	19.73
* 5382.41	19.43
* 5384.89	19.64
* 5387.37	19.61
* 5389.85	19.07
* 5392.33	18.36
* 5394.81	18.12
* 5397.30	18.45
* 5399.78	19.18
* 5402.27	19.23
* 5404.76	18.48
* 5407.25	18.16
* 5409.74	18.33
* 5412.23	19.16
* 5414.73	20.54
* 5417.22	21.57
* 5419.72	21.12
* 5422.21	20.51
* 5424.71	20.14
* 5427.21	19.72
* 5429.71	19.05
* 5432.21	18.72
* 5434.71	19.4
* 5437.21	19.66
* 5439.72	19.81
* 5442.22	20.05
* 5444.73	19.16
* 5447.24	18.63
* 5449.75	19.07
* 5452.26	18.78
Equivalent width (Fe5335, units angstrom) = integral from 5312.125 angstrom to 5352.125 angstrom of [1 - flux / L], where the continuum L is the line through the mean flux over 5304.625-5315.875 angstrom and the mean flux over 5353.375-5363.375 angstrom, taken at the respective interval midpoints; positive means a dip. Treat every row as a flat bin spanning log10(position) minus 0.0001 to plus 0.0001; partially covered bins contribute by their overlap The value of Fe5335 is 2.4 angstrom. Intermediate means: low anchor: 20.5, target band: 19.2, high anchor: 20.3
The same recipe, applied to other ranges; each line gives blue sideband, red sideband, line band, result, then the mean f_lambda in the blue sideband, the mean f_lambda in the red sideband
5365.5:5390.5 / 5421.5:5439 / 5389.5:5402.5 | 0.5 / 19.3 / 19.6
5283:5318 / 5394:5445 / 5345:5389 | 0.3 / 20.3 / 19.5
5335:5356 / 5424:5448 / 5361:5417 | 1.2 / 19.7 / 19.4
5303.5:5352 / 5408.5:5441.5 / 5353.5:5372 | -0.2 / 19.5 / 19.8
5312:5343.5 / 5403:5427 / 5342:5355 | -0.5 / 19.1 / 19.8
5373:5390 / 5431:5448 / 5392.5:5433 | 0.0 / 19.4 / 19.4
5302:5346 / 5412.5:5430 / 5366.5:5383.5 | 0.6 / 19.4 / 20.4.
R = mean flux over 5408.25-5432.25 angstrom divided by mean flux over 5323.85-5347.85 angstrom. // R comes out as 1.06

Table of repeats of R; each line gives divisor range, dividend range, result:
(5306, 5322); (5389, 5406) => 0.92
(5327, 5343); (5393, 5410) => 1.00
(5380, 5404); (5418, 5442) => 1.04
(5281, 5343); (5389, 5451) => 0.98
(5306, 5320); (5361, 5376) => 0.94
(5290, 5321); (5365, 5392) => 0.94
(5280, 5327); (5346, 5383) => 0.99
